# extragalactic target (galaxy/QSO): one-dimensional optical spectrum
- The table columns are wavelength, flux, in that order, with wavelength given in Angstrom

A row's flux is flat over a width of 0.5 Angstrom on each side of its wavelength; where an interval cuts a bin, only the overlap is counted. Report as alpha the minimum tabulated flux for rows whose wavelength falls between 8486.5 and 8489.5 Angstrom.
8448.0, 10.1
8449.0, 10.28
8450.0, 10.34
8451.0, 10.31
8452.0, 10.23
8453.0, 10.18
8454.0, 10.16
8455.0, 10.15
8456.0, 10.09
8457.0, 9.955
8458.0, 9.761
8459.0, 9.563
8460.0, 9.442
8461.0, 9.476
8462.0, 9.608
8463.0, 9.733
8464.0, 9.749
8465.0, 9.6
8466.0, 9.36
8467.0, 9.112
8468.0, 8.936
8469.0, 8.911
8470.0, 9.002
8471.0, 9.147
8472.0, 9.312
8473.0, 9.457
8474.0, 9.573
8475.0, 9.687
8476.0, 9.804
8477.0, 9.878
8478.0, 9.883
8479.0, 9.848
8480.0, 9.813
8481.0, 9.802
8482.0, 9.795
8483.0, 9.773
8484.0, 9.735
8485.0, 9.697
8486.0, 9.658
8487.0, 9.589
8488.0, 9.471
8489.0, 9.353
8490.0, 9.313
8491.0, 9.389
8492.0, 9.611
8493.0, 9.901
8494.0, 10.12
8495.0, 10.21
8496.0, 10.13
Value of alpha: 9.353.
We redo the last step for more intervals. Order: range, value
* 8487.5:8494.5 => 9.313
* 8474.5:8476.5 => 9.687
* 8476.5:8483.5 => 9.773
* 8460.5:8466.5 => 9.36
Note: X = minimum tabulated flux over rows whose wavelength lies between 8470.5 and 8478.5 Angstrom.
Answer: 9.147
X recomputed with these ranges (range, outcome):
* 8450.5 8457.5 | 9.955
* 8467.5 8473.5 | 8.911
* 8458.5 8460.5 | 9.442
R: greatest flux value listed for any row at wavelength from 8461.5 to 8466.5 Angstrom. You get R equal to 9.749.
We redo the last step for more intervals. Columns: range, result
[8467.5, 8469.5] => 8.936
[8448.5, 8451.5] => 10.34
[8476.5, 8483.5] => 9.883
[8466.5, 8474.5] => 9.573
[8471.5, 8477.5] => 9.878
